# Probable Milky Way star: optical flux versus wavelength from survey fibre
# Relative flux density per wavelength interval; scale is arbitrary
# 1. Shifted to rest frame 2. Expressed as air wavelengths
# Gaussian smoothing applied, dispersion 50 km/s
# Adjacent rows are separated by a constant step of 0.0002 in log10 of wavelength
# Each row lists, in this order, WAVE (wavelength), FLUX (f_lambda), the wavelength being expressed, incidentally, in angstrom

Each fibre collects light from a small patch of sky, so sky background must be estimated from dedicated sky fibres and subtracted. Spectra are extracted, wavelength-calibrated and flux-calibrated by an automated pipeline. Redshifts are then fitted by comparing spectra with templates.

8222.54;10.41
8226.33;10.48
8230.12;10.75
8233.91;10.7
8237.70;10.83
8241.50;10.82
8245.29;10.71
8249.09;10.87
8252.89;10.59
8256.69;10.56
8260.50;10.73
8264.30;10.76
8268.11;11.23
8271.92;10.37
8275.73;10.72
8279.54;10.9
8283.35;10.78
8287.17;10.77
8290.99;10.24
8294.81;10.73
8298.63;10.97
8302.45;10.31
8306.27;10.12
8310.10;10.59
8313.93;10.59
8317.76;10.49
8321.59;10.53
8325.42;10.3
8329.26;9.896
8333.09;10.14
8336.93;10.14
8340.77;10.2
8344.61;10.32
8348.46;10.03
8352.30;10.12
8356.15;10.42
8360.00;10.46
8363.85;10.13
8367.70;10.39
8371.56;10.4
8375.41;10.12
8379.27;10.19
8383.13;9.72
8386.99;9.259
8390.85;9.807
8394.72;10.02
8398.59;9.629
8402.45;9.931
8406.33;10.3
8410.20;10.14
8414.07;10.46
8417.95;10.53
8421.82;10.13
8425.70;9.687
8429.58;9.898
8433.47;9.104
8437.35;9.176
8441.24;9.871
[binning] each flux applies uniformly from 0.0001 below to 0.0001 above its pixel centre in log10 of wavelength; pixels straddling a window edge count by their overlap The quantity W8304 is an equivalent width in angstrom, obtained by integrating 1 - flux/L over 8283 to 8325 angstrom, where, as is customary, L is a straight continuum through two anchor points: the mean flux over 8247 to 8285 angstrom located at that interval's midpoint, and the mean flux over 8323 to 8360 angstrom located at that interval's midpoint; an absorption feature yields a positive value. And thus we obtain -0.3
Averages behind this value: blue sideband 10.8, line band 10.5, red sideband 10.2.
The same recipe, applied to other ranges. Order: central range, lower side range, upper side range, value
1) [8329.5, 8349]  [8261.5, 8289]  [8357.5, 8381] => 0.5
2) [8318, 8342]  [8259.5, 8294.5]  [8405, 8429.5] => 0.7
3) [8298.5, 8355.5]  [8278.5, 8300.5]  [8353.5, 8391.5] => 0.8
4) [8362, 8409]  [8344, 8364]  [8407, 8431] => 1.0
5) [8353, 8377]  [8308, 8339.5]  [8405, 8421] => 0.1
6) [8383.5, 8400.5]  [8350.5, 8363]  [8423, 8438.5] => 0.4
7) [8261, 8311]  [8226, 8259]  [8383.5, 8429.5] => -0.7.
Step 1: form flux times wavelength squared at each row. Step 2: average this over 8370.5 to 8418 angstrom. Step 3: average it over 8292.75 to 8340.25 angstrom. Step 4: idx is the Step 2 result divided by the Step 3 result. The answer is 0.98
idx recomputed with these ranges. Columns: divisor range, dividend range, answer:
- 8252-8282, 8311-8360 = 0.97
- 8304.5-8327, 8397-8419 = 0.99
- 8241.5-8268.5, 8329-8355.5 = 0.96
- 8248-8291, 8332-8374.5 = 0.98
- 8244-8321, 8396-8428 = 0.98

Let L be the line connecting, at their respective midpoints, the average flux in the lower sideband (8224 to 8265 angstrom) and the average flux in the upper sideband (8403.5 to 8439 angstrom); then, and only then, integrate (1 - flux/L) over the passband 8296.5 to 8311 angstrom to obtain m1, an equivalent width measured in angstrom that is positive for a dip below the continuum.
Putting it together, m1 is -0.06 angstrom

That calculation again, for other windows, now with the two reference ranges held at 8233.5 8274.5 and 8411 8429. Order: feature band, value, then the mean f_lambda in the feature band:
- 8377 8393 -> 0.8 angstrom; 9.75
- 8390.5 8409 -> 0.5 angstrom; 9.95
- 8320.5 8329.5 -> 0.2 angstrom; 10.3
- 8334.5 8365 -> 0.6 angstrom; 10.2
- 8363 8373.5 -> 0.0 angstrom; 10.3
